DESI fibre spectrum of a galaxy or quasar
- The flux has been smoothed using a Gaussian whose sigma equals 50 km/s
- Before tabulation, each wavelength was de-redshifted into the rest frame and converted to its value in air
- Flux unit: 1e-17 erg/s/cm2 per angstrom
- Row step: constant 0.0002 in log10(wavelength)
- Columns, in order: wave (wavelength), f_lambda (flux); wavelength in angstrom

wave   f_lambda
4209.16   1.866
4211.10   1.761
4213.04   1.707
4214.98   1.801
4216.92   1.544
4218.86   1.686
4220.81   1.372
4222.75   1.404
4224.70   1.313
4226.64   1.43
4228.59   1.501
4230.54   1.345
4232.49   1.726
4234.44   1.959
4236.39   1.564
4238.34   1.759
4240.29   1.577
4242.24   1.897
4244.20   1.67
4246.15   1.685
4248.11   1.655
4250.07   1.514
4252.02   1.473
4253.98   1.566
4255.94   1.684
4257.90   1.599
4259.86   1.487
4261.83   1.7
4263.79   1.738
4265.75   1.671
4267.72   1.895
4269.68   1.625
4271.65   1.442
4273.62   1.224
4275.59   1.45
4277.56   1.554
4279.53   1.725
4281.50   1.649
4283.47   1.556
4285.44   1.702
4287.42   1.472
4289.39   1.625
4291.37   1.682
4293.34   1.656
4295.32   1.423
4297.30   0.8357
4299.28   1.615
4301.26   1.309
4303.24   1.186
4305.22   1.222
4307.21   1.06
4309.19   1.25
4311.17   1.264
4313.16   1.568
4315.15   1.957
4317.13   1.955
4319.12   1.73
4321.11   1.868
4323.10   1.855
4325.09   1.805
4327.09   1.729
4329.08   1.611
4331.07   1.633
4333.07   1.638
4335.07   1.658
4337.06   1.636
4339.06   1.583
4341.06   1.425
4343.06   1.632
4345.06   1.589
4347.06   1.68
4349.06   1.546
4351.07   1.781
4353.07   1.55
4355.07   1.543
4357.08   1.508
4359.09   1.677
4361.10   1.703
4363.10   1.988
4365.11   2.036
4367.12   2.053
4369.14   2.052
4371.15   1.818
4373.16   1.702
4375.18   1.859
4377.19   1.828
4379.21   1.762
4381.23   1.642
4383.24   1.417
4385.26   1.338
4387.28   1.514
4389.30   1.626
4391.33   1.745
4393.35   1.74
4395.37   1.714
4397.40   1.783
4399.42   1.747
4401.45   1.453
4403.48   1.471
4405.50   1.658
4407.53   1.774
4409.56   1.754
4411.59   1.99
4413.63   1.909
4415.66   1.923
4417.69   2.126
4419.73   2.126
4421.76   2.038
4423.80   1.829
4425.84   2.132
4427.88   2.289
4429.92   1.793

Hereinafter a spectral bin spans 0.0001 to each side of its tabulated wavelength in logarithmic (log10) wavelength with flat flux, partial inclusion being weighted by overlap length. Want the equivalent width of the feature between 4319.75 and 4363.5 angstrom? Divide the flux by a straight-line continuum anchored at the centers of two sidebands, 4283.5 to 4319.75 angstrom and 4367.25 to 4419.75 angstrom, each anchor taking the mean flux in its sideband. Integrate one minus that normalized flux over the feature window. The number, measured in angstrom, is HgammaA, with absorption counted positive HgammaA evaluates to -2.0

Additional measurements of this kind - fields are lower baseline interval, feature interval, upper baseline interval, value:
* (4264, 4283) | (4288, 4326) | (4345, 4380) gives 3.2 angstrom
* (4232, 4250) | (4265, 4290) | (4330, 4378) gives 1.9 angstrom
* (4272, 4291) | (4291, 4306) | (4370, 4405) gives 2.0 angstrom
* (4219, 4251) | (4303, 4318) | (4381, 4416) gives 1.7 angstrom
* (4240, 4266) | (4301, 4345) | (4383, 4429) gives 3.4 angstrom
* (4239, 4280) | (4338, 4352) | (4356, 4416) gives 0.8 angstrom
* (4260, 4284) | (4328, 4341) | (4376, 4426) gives 0.5 angstrom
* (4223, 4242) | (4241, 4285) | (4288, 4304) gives -3.2 angstrom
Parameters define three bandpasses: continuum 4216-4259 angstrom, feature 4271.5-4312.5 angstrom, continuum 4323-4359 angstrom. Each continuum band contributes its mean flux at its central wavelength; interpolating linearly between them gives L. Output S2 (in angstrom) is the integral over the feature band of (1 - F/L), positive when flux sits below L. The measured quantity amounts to 4.7 angstrom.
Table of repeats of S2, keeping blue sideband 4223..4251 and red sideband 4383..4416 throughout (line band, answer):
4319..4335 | -0.8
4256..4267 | -0.2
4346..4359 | 0.4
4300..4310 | 2.6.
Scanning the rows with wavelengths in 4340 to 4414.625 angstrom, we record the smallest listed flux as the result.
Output 1.338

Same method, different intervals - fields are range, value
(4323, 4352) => 1.425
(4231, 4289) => 1.224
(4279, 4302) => 0.8357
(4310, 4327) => 1.264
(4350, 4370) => 1.508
